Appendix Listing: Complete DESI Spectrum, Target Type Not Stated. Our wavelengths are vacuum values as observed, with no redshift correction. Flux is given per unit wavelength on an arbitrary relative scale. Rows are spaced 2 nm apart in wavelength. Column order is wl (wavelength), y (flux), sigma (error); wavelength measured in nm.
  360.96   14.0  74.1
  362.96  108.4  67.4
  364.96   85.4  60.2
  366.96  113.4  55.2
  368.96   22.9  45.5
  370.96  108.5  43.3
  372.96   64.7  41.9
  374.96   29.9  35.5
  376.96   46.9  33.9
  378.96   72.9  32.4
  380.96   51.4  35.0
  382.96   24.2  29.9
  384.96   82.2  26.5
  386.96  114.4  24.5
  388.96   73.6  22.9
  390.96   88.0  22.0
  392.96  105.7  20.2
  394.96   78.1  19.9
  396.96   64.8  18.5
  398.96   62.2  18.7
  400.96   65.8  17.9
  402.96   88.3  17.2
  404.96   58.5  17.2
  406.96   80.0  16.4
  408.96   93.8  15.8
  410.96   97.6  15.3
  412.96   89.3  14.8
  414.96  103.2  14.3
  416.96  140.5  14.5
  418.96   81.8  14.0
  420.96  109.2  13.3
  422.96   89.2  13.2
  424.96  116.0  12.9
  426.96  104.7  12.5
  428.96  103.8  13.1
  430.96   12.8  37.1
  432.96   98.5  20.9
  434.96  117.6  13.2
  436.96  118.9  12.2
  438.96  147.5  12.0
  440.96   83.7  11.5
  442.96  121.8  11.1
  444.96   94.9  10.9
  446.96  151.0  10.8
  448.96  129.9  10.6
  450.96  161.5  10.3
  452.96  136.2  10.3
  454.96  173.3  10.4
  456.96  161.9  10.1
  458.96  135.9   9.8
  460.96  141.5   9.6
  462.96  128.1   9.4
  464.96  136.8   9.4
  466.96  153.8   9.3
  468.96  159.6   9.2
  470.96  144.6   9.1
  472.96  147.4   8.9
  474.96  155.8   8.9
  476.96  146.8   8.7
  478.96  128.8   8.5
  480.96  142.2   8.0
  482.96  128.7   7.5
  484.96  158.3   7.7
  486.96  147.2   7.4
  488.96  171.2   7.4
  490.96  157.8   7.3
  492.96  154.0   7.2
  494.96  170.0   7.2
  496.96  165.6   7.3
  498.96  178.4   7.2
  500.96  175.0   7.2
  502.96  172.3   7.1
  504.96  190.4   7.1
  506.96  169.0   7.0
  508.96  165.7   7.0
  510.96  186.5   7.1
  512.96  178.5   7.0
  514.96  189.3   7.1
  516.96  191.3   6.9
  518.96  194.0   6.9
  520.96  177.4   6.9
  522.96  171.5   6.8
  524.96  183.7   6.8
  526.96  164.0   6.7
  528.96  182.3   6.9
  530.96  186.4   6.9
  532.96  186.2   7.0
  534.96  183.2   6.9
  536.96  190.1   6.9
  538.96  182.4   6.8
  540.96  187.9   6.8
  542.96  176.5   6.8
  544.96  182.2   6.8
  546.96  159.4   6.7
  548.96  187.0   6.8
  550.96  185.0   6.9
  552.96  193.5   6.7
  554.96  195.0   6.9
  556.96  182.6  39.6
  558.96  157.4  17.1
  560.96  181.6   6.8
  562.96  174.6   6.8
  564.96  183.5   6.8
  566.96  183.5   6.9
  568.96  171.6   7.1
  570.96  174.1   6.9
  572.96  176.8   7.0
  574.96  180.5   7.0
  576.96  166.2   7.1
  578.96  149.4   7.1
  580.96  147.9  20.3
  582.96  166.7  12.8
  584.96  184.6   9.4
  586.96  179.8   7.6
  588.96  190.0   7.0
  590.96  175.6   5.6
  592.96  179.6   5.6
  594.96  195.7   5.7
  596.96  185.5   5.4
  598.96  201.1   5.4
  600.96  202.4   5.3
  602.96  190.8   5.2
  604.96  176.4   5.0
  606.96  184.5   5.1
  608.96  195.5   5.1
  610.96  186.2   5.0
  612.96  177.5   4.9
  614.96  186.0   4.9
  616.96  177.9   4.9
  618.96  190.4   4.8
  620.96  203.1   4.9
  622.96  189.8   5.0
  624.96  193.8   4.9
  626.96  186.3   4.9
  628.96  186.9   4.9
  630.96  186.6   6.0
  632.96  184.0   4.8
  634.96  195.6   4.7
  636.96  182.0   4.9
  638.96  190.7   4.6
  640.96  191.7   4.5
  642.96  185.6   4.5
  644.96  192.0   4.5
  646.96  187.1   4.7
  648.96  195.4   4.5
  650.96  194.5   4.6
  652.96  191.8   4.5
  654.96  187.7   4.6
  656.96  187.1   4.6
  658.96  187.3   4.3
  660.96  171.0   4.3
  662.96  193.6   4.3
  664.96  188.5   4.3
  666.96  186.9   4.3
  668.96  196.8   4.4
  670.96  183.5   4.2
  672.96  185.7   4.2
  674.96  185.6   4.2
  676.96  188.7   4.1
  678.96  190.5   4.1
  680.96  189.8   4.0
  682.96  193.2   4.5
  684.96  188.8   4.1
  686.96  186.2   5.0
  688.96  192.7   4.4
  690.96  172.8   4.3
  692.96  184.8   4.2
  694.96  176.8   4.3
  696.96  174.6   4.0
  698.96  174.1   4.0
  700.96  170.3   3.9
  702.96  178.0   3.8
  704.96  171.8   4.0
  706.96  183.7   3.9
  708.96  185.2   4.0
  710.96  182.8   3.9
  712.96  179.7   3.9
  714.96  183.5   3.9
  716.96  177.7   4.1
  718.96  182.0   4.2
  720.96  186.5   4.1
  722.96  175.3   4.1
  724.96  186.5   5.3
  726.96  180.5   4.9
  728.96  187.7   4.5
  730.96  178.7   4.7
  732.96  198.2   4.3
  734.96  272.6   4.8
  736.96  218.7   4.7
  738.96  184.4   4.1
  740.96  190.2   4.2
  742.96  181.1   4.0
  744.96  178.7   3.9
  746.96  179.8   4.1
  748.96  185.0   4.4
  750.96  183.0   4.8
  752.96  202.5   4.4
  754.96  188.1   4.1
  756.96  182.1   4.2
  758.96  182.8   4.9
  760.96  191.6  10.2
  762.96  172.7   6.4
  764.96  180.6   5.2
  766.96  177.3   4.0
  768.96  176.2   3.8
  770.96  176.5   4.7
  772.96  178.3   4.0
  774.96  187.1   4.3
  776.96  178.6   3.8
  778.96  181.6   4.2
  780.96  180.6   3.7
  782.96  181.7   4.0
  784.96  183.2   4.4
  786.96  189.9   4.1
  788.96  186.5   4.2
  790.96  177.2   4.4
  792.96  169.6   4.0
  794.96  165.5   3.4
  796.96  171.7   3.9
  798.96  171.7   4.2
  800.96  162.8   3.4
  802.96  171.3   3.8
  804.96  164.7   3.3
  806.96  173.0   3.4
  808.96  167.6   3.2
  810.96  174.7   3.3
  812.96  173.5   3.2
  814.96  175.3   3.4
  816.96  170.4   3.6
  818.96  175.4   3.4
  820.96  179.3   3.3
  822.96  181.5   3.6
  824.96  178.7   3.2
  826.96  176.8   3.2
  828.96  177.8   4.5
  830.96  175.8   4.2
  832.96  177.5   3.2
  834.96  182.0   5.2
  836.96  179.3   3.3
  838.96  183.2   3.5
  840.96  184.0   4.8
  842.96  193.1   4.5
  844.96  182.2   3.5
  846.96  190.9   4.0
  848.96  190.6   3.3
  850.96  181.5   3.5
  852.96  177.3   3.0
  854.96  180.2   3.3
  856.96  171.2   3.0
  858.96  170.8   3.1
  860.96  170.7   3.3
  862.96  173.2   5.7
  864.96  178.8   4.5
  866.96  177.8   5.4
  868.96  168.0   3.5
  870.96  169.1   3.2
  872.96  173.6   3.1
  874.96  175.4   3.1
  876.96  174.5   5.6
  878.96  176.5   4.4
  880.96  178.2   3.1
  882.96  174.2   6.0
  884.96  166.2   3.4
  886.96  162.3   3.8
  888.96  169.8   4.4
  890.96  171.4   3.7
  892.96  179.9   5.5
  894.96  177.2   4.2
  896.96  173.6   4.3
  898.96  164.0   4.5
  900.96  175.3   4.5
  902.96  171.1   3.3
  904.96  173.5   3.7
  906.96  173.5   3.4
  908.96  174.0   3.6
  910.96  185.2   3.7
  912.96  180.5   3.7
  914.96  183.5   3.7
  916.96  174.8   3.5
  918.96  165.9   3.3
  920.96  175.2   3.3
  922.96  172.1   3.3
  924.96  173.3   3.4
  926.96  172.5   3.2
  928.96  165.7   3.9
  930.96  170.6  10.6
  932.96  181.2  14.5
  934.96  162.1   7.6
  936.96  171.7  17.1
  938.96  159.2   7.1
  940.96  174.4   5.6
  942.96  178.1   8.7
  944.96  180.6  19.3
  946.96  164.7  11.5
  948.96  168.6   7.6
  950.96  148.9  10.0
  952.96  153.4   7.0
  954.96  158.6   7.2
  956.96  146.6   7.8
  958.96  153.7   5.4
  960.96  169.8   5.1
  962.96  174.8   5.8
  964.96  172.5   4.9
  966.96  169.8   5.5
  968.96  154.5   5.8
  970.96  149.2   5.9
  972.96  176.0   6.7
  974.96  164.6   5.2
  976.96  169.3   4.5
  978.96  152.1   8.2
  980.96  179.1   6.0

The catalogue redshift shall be 0.12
